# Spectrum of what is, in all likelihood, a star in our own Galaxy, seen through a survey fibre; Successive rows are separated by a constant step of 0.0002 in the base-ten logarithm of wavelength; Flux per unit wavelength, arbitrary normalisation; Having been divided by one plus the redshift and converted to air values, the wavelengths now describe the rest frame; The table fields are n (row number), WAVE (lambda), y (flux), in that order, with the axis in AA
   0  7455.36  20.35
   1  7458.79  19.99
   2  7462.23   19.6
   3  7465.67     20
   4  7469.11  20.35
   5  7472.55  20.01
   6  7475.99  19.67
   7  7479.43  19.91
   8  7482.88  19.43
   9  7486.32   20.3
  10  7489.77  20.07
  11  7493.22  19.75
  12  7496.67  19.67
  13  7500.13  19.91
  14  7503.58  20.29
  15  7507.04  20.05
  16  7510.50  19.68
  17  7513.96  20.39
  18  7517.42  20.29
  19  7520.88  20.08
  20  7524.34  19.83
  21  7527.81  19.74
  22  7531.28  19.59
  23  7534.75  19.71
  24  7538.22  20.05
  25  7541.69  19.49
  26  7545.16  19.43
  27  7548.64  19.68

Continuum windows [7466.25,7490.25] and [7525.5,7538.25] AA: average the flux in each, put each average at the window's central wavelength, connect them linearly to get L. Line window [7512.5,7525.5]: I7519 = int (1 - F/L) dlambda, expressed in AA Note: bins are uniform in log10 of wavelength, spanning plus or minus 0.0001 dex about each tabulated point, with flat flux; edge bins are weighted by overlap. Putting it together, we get -0.2 AA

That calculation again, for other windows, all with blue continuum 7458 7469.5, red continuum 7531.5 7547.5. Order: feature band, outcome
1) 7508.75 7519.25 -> -0.2 AA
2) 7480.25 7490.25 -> 0.0 AA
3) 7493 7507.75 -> -0.1 AA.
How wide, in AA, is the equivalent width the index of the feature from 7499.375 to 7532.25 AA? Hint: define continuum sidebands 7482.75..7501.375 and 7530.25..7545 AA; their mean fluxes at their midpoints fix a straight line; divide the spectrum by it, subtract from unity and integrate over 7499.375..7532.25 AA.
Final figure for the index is -0.3 AA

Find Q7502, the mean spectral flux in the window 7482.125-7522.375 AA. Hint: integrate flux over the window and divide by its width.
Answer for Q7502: 20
